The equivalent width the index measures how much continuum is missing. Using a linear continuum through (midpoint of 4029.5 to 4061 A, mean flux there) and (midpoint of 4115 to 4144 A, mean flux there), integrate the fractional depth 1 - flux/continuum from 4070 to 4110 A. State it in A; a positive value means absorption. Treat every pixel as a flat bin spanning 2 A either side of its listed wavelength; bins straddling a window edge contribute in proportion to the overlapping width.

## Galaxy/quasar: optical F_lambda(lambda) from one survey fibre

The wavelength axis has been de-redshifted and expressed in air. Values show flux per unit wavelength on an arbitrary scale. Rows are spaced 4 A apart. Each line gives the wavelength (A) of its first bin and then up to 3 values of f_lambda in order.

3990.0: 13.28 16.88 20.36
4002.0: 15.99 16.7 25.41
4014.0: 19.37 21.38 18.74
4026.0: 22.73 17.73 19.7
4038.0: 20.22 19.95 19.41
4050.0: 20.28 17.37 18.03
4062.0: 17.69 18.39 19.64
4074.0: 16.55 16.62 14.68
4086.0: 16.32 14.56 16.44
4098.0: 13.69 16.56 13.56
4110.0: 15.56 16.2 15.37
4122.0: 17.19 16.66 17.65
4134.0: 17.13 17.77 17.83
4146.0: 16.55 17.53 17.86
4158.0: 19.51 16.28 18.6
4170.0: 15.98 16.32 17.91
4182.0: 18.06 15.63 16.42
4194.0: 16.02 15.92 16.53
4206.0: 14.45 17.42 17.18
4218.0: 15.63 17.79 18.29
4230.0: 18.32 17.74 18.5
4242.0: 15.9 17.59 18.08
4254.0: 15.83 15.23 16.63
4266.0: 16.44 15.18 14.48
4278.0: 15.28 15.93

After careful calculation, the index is 5.3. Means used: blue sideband 19.1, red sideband 17.1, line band 15.7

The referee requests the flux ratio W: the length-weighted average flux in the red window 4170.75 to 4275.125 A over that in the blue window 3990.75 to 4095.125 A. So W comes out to 0.9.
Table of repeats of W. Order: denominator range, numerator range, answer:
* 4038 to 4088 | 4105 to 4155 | 0.93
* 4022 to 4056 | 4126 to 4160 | 0.90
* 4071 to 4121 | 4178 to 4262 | 1.08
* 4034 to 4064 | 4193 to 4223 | 0.86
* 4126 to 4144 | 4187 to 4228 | 0.95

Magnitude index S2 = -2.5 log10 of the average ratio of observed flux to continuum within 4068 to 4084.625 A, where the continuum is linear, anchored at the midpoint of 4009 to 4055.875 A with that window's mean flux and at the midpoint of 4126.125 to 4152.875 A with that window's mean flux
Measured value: 0.13 mag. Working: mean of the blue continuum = 20.1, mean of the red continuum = 17.4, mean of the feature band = 16.9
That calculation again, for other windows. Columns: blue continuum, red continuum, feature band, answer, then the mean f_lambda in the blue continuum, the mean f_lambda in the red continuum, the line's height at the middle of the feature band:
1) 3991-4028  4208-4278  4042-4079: 0.03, 19.6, 16.8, 19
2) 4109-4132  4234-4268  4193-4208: 0.07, 16.5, 16.8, 16.7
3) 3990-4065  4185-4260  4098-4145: 0.10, 19.2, 16.8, 18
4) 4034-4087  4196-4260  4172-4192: 0.02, 18.2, 16.9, 17.3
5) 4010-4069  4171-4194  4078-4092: 0.21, 19.6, 16.8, 18.7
